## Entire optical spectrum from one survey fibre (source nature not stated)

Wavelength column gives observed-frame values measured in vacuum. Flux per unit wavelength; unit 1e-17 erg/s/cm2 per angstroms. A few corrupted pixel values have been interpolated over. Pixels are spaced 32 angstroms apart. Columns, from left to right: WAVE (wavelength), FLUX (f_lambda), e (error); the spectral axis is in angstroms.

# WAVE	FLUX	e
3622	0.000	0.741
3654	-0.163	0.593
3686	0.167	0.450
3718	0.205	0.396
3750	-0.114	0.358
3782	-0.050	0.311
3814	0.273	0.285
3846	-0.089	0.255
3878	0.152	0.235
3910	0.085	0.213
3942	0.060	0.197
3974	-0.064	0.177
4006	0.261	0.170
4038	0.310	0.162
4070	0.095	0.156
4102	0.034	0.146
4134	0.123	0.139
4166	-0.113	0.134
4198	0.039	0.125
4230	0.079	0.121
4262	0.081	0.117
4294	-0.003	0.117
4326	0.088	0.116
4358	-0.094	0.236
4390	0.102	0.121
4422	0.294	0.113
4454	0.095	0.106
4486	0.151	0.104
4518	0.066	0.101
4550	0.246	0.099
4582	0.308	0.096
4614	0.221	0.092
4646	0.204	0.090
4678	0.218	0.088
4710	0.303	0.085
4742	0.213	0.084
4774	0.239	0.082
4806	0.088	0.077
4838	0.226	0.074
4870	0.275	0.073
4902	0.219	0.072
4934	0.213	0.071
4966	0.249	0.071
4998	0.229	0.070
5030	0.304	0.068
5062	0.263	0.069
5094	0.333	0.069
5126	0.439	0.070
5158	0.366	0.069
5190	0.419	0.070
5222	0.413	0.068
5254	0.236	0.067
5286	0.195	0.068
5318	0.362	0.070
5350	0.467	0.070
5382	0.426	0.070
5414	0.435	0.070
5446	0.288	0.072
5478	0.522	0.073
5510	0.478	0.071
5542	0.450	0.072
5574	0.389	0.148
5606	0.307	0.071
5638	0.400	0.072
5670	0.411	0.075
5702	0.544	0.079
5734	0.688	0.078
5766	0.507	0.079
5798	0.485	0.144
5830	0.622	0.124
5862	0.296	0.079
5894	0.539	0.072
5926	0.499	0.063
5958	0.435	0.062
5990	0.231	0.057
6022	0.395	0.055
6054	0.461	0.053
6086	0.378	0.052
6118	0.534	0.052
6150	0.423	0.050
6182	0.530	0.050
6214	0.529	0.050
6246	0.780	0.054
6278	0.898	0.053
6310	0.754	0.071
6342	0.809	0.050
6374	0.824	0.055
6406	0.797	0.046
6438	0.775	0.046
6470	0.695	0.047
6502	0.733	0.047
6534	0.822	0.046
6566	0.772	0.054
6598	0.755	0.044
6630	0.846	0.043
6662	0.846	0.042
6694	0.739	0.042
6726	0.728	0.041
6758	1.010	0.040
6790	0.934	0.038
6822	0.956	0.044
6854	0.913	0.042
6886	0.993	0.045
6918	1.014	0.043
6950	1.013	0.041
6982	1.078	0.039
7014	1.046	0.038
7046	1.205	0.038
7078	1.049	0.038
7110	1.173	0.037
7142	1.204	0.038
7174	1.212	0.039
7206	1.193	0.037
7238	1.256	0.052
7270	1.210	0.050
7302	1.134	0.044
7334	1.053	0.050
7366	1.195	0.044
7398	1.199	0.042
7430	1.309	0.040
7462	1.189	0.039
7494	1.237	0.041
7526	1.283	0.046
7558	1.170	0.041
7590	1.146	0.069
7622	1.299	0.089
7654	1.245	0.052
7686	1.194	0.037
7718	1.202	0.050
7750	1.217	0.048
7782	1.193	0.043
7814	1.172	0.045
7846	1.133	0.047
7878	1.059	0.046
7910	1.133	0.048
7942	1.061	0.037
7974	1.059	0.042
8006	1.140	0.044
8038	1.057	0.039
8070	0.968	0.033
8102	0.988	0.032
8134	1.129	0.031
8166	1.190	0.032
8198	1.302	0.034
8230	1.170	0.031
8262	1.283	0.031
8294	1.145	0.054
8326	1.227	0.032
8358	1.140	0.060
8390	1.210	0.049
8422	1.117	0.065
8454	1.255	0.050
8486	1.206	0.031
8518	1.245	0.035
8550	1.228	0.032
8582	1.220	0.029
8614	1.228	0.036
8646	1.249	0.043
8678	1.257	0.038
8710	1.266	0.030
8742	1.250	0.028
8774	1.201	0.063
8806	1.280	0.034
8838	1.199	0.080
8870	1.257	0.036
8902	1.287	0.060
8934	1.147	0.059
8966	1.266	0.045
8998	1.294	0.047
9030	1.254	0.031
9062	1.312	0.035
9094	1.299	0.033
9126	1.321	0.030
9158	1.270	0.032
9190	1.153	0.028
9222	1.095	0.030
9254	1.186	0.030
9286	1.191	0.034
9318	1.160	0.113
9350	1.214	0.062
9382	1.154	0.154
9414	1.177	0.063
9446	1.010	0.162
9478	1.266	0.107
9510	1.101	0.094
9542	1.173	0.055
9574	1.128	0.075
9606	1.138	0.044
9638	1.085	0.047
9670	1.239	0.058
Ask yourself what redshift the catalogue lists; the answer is 0.56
